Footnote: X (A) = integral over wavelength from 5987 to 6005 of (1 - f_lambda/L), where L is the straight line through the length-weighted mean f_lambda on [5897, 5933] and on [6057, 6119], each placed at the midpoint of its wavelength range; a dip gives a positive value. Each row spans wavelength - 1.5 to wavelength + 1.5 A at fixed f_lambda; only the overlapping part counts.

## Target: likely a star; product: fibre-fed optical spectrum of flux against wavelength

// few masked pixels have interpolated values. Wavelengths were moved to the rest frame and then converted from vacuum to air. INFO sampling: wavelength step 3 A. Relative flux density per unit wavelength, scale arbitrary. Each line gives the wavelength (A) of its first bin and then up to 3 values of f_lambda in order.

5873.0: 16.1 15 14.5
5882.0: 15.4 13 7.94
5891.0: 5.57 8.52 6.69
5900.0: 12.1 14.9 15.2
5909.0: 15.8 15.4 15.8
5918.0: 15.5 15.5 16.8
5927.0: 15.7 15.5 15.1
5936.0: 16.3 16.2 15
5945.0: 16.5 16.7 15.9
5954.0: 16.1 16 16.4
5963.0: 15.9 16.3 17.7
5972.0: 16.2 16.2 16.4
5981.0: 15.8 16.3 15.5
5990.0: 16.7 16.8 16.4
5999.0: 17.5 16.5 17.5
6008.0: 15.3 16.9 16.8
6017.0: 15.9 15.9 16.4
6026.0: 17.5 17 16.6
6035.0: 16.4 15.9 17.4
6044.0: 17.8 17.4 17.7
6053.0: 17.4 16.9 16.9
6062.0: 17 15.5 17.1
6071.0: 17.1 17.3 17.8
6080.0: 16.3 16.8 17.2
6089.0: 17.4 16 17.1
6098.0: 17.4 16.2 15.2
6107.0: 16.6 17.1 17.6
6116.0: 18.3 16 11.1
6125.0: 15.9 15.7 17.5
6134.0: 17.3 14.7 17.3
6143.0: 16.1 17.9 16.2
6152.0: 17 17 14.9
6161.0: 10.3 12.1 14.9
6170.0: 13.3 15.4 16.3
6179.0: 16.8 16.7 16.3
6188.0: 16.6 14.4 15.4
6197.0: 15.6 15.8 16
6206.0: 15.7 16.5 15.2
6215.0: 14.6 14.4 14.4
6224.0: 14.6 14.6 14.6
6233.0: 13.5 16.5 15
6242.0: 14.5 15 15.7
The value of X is -1.0 A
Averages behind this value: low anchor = 14.9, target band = 16.7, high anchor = 16.9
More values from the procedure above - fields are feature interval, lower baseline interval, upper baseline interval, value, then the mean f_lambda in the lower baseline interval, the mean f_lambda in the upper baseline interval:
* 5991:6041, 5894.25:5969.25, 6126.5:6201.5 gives -3.9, 15.2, 15.7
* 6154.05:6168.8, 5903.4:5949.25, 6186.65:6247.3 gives 1.5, 15.8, 15.1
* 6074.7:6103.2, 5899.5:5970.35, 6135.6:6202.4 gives -2.3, 15.8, 15.5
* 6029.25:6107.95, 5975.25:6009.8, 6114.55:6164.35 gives -4.0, 16.4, 15.7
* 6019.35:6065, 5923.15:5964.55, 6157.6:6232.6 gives -3.8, 16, 15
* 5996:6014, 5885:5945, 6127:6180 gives -2.9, 13.7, 15.6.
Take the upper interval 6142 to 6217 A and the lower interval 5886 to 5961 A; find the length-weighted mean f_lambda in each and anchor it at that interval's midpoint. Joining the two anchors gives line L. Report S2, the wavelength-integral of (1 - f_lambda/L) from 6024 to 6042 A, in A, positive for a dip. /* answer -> -2.4 A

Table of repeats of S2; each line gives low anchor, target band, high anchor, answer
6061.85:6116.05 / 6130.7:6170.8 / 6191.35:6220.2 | 1.6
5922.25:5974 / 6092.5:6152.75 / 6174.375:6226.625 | -2.5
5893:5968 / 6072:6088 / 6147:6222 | -2.0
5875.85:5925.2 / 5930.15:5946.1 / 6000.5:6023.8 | -1.8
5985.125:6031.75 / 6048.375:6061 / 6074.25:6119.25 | -0.4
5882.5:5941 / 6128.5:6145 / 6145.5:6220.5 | -1.6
